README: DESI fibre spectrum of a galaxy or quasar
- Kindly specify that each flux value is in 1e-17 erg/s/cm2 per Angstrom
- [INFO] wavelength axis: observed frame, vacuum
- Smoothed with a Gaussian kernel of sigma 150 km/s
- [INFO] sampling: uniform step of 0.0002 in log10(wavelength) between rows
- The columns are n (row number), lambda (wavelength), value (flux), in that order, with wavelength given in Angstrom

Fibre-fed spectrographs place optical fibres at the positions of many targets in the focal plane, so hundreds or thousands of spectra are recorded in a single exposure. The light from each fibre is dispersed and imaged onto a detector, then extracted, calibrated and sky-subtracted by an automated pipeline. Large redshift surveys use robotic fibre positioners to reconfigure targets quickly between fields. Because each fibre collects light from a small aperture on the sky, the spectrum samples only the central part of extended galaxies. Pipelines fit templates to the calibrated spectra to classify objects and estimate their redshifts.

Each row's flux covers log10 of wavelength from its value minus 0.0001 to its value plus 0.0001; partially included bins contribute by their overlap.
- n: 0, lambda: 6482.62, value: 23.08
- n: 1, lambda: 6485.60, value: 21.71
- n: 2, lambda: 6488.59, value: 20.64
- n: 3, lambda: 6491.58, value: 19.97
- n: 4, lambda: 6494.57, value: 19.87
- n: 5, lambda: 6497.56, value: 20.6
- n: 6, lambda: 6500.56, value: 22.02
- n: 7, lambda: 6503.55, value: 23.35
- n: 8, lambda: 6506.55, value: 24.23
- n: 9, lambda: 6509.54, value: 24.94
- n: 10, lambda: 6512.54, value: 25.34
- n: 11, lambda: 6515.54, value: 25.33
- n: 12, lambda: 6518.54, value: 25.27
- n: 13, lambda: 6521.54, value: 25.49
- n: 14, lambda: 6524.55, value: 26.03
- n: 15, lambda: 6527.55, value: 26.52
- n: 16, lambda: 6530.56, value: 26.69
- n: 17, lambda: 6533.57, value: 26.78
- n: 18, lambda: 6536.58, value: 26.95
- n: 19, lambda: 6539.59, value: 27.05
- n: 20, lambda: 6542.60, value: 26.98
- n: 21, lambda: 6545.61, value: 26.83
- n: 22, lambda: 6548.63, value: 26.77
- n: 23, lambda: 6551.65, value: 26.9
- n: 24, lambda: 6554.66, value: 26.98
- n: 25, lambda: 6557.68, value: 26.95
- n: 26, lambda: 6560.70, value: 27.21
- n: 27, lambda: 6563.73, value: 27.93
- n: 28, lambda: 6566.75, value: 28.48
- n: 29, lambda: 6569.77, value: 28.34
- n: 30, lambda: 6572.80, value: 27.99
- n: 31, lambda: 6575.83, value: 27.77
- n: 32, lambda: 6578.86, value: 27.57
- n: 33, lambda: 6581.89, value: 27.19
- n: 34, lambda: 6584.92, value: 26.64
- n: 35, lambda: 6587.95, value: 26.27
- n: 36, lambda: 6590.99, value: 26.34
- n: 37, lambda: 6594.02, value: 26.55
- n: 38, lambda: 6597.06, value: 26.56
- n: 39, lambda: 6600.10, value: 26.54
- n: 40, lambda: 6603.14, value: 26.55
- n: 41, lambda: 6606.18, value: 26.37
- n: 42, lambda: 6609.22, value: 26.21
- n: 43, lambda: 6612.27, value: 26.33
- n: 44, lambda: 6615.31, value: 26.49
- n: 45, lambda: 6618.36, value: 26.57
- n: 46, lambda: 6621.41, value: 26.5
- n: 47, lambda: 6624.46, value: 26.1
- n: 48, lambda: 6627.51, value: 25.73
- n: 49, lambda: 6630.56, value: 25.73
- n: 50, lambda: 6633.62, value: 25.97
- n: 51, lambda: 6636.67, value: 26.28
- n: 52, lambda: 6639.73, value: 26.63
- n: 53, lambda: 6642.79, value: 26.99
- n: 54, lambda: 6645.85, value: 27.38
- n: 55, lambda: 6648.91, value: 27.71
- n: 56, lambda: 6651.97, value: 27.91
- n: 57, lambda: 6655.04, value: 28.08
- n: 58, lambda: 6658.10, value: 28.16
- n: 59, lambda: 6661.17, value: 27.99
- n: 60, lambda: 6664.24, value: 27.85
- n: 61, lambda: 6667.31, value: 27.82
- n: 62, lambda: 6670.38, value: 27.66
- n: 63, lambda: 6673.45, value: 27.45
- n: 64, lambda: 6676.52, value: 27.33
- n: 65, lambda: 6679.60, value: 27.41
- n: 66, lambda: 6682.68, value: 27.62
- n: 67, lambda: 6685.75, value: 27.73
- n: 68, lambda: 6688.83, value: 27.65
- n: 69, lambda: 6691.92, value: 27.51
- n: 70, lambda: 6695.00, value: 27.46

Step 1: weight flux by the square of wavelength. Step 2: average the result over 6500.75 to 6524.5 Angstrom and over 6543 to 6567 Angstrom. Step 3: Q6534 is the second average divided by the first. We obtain 1.11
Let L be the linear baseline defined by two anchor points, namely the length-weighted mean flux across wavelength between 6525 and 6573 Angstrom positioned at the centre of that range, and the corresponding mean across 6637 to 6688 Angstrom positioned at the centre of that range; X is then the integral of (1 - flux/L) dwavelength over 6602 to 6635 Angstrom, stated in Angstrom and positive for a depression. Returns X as 1.4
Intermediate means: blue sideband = 27.2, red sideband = 27.6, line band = 26.2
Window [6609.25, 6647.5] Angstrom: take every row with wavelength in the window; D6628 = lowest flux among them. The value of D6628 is 25.73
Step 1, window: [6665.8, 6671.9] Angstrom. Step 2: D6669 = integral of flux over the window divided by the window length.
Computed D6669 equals 27.7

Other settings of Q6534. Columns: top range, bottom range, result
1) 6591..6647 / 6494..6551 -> 1.08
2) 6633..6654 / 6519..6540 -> 1.06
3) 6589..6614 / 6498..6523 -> 1.12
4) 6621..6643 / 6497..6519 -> 1.13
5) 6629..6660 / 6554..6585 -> 1.00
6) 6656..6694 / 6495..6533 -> 1.18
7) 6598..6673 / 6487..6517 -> 1.24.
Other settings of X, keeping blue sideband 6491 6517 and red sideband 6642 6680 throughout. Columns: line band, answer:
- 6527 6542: -1.9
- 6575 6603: -1.4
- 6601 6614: -0.1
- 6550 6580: -3.4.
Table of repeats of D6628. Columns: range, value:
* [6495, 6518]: 20.6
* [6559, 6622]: 26.21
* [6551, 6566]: 26.9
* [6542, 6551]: 26.77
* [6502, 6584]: 23.35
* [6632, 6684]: 25.97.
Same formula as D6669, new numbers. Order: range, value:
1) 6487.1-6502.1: 20.6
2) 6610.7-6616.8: 26.4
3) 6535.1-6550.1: 26.9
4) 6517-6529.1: 25.8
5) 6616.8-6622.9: 26.5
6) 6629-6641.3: 26.1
